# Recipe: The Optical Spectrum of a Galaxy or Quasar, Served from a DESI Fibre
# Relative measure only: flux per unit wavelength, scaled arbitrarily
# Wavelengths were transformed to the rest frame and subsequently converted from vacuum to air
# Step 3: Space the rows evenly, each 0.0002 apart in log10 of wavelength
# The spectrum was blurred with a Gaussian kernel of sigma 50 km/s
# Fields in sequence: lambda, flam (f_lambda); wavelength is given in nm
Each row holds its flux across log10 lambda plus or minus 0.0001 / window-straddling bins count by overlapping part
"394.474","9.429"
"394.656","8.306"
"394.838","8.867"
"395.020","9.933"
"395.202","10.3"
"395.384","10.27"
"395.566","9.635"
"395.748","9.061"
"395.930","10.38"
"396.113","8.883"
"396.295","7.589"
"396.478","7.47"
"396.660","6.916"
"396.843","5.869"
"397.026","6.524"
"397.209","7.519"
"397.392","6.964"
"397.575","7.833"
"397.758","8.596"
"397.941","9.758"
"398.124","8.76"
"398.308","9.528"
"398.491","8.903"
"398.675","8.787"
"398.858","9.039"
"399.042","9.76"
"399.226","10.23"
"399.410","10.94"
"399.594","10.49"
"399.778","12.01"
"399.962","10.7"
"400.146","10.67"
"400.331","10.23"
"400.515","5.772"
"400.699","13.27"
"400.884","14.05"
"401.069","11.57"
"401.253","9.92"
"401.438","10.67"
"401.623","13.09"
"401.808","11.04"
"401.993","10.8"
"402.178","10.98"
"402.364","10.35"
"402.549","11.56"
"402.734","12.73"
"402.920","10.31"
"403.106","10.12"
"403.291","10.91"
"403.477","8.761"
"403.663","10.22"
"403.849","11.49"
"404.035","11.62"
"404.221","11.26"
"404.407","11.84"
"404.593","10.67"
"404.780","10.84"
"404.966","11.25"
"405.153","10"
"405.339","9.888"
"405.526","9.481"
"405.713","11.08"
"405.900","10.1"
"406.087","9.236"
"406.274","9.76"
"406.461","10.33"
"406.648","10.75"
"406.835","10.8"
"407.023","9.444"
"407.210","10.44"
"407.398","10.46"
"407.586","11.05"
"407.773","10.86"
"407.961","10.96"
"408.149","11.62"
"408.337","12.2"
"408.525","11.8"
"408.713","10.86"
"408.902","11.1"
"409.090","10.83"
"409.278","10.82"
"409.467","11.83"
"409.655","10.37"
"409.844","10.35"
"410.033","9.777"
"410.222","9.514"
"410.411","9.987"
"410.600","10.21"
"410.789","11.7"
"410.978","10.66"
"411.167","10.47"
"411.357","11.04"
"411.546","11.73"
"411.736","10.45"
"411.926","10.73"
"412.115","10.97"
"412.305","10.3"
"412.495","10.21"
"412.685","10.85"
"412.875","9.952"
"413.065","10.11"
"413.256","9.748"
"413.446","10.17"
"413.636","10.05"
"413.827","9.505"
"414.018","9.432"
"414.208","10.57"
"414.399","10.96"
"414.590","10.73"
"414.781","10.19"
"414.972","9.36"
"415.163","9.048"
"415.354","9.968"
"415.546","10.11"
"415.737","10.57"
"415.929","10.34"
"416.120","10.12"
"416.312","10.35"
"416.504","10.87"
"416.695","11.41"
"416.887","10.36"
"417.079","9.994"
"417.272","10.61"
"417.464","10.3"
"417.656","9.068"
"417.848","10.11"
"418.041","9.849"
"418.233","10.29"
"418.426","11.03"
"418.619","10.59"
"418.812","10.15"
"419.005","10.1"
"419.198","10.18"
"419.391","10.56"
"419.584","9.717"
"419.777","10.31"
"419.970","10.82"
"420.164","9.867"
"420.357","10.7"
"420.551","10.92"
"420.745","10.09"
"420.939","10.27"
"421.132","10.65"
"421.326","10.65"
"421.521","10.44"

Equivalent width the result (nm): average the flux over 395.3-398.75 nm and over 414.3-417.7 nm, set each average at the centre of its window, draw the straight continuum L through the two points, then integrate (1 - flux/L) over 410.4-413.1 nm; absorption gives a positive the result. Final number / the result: -0.23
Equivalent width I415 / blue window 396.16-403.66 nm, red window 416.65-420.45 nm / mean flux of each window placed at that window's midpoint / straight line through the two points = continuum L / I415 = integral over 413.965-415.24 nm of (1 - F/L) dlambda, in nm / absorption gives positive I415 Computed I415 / 0.01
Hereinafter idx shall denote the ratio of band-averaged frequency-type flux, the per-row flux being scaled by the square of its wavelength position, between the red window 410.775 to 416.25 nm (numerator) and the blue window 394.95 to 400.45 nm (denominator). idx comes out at 1.2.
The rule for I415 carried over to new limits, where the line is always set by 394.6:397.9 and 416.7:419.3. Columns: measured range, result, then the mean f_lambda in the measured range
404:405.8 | -0.32 nm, 10.8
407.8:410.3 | -0.38 nm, 10.9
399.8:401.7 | -0.48 nm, 11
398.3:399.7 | -0.18 nm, 9.75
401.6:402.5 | -0.23 nm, 11.1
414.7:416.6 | -0.01 nm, 10.1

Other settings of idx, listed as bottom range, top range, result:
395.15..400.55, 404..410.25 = 1.24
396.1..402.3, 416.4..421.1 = 1.19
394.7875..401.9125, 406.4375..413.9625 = 1.18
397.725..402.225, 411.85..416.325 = 1.05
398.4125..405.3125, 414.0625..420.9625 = 1.04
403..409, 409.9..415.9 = 1.00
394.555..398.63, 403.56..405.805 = 1.32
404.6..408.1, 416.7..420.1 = 1.05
